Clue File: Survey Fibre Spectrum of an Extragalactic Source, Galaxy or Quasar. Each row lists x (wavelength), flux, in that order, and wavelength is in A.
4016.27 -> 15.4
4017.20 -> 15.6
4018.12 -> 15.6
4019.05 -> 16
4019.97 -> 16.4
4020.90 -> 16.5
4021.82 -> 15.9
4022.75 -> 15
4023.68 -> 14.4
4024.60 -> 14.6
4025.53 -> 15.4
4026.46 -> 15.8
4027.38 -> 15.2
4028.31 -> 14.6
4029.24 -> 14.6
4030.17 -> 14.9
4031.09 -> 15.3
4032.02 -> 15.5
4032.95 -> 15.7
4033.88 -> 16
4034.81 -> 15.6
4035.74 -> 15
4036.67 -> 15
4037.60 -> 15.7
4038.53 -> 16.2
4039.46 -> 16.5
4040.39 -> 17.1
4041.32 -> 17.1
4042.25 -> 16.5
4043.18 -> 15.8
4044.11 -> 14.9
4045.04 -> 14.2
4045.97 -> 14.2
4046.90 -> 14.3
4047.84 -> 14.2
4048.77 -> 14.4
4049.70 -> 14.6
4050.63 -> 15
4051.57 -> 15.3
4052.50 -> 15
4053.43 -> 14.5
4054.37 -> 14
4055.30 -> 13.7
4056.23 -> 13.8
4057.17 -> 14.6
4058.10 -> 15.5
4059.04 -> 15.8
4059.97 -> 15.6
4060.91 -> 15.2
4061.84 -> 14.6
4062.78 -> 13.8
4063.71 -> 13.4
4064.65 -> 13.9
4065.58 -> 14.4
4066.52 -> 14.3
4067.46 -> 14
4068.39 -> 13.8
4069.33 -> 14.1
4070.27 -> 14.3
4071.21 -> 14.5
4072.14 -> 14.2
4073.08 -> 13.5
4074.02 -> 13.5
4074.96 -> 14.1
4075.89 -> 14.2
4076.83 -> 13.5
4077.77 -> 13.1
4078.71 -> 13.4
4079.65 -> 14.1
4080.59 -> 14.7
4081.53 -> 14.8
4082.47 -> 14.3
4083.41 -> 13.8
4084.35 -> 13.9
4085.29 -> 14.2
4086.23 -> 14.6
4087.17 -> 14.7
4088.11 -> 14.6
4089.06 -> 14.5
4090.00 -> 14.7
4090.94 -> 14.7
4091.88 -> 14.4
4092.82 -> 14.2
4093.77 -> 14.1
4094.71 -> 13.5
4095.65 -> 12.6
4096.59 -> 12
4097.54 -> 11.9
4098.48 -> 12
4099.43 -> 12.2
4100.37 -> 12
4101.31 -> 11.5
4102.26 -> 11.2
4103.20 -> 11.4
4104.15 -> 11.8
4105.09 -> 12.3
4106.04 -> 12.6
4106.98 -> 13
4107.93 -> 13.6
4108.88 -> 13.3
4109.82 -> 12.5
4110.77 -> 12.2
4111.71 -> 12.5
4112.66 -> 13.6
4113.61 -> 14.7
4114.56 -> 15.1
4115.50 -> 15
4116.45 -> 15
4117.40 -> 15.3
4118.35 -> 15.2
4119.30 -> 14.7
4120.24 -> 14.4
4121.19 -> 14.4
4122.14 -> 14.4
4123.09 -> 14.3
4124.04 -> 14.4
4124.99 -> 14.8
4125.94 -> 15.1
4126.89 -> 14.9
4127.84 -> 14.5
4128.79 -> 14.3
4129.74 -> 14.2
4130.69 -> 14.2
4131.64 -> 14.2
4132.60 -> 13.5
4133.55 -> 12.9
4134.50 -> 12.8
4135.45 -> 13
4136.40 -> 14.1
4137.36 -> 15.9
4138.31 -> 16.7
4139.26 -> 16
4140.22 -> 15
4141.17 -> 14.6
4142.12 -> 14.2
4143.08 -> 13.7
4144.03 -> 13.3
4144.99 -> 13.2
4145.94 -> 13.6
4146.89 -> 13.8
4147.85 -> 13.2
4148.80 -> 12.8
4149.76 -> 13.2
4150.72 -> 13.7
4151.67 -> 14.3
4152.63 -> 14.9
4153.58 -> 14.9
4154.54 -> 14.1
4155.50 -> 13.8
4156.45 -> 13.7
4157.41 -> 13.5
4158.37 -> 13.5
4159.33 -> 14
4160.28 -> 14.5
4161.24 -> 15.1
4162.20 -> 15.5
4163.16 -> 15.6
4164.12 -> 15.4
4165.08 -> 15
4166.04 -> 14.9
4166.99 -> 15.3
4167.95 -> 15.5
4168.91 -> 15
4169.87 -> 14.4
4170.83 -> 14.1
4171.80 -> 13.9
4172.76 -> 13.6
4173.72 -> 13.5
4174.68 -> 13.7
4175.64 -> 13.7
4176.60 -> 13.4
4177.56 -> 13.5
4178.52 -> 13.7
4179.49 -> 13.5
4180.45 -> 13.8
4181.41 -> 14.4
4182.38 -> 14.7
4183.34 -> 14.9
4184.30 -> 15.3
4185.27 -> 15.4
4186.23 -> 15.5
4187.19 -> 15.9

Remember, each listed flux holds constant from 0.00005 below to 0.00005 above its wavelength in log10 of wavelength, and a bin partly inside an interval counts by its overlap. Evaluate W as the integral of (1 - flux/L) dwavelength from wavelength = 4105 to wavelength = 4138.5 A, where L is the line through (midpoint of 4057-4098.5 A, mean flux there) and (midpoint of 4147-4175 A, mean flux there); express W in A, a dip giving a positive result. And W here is 0.2 A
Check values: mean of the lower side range 14.1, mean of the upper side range 14.3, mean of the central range 14.1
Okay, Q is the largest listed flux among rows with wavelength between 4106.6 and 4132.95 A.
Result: 15.3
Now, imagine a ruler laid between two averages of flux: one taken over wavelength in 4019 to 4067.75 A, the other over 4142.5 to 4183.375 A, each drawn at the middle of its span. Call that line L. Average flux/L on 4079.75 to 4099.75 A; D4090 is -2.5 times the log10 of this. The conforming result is 0.07 mag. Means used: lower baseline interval 15.1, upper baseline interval 14.1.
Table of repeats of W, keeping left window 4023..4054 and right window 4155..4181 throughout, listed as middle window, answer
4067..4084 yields 1.1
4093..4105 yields 2.1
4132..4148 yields 0.4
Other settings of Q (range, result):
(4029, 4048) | 17.1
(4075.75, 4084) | 14.8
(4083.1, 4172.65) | 16.7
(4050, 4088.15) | 15.8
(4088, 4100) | 14.7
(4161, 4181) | 15.6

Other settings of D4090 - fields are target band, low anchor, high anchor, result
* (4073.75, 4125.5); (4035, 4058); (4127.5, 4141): 0.08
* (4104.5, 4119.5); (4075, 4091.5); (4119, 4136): 0.03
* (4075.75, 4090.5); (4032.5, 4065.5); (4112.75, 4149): 0.04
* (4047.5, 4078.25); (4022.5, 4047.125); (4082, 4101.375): 0.01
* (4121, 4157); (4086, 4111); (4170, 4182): -0.06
